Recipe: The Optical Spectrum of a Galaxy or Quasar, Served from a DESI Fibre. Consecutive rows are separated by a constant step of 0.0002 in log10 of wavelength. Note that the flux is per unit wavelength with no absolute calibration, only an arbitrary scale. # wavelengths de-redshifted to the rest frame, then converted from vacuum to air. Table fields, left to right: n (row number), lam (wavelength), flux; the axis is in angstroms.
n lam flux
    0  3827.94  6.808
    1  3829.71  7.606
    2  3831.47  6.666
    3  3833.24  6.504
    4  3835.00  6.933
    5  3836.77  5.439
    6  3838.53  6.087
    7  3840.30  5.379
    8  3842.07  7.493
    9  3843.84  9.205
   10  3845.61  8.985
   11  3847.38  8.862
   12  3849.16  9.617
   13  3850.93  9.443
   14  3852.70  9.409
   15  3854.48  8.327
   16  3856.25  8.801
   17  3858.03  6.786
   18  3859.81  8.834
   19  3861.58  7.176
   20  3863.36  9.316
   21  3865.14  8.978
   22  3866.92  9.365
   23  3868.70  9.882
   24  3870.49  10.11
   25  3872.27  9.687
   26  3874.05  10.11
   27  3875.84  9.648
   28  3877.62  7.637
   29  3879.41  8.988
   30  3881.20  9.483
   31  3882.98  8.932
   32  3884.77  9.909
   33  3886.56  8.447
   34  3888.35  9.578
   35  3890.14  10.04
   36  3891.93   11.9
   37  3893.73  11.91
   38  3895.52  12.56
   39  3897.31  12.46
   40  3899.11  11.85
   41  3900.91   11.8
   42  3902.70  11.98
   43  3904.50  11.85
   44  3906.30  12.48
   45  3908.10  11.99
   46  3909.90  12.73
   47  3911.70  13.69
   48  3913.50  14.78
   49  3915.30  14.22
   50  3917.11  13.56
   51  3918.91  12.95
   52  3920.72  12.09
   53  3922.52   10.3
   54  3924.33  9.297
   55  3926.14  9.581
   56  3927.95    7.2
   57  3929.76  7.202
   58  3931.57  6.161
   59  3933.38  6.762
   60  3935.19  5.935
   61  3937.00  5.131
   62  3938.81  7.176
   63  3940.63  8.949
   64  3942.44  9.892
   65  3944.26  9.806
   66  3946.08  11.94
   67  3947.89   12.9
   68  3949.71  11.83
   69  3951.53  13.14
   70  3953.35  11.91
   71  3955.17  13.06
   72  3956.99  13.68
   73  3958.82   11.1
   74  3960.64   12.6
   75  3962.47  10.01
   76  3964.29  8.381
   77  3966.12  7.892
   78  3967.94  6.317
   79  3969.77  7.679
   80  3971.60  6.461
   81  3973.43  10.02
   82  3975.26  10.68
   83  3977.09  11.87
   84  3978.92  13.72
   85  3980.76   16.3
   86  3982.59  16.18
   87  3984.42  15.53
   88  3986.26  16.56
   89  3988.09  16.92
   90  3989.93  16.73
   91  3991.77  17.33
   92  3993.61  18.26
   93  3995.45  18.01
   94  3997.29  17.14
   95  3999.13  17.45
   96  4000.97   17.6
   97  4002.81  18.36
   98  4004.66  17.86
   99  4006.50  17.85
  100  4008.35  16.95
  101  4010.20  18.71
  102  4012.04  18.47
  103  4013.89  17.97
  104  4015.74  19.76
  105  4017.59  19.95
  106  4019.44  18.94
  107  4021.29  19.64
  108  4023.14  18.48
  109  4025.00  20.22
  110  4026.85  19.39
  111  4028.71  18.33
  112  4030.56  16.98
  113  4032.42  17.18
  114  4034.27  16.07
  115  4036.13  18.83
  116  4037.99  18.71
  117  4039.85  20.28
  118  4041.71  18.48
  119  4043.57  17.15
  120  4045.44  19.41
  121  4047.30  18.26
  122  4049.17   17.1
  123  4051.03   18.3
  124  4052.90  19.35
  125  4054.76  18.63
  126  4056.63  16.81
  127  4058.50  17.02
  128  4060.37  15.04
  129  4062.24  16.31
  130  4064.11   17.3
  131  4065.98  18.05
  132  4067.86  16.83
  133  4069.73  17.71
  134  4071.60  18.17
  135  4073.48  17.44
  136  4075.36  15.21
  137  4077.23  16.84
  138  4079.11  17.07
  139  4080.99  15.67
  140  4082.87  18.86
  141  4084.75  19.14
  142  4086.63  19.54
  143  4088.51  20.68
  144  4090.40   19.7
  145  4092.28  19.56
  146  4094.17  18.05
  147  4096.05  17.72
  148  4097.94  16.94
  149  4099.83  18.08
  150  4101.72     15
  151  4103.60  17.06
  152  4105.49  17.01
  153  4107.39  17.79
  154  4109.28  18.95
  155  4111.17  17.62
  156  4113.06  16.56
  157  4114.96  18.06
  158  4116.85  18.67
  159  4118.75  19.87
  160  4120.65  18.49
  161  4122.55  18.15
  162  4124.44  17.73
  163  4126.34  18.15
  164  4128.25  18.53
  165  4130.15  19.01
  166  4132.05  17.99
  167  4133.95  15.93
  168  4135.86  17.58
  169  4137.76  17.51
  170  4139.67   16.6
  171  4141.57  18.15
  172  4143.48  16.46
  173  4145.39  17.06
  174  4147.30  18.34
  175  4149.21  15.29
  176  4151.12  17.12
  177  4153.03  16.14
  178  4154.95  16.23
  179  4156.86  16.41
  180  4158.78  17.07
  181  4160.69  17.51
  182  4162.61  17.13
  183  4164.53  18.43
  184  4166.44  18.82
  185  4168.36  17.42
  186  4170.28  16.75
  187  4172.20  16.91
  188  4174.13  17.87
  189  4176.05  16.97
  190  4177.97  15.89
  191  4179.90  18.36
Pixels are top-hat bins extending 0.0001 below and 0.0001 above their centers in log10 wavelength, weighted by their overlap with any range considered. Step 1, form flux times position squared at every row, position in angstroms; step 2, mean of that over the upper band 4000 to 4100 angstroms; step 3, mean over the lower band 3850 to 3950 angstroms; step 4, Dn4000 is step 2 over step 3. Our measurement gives 1.94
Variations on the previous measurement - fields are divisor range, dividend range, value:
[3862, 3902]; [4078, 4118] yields 1.98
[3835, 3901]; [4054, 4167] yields 2.15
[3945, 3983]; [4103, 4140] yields 1.72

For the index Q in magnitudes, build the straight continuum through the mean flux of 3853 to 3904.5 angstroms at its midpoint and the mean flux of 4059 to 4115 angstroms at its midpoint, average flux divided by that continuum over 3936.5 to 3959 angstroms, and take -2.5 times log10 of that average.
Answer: 0.144 mag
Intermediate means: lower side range 9.84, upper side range 17.6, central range 10.9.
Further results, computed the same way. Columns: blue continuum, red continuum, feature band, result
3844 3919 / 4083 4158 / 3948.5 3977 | 0.23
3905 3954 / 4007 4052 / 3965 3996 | 0.12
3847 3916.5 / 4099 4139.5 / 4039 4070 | -0.13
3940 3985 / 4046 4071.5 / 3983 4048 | -0.23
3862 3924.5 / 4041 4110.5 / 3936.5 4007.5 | 0.08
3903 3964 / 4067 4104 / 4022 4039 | -0.20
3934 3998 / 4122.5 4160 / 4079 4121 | -0.13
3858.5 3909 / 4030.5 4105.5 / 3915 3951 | 0.26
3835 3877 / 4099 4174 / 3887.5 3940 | -0.04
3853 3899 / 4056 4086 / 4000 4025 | -0.24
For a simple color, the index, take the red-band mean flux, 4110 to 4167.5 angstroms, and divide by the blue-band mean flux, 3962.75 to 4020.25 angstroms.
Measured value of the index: 1.2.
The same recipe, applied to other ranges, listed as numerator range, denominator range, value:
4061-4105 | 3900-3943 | 1.71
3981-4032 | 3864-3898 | 1.80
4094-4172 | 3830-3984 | 1.75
